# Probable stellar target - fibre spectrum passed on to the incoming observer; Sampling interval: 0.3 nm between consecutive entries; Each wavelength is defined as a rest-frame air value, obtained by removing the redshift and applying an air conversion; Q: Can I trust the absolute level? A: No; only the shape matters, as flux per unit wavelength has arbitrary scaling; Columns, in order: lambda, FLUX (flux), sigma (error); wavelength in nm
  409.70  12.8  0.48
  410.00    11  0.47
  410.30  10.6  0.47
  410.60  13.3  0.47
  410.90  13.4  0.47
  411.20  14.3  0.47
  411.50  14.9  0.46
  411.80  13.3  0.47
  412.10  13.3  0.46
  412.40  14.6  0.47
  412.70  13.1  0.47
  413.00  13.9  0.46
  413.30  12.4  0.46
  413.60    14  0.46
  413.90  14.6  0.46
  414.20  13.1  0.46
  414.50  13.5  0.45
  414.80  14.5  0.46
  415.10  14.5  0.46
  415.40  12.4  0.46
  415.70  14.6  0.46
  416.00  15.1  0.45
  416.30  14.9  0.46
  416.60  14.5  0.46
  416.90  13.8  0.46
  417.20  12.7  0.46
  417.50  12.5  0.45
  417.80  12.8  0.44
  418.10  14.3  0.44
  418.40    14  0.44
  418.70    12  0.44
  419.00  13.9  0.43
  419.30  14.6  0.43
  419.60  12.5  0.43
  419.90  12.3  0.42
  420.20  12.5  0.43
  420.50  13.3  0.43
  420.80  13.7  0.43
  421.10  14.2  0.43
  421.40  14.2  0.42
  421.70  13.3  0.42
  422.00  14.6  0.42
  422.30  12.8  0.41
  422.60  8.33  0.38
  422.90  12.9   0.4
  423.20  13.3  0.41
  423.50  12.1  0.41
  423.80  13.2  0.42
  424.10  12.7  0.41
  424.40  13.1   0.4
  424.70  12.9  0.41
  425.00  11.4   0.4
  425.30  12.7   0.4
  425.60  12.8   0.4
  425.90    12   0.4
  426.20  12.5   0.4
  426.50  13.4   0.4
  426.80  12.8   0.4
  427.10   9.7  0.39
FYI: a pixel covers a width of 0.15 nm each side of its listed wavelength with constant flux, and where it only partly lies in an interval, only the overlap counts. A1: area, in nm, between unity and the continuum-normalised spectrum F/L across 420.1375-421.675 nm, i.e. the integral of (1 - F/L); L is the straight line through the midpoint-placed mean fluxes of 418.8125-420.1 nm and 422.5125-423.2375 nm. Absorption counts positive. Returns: -0.14 nm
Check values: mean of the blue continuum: 13.3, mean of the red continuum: 11.5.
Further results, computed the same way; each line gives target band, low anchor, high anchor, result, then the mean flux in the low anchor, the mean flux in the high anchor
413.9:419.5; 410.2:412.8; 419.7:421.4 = -0.173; 13.5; 13.3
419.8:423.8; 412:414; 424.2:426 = -0.024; 13.7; 12.5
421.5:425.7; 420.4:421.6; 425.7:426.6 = 0.196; 13.8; 12.6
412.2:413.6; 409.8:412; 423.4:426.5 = -0.068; 13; 12.6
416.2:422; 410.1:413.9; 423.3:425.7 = -0.230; 13.4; 12.6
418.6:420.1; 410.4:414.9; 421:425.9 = 0.004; 13.7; 12.7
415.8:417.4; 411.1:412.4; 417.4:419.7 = -0.072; 14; 13.4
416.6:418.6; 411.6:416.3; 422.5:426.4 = -0.011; 13.8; 12.4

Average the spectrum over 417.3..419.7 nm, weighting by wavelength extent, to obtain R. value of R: 13.3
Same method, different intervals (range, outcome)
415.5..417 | 14.5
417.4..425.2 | 13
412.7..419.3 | 13.7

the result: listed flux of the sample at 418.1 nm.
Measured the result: 14.3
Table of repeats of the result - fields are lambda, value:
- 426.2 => 12.5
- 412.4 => 14.6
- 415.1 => 14.5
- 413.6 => 14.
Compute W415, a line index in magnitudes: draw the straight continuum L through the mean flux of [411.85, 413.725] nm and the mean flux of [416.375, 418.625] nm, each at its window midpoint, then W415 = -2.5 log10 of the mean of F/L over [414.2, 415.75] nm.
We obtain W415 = -0.020 mag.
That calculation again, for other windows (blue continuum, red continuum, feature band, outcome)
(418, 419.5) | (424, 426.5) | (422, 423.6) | 0.07 mag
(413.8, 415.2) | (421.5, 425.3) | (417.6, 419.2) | 0.00 mag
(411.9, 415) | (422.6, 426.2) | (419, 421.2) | -0.03 mag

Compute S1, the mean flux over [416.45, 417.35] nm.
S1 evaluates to 13.7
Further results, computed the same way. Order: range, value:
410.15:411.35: 12.9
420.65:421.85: 13.8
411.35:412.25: 13.8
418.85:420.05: 13.3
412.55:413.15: 13.5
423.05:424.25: 12.8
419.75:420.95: 12.9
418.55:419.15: 13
